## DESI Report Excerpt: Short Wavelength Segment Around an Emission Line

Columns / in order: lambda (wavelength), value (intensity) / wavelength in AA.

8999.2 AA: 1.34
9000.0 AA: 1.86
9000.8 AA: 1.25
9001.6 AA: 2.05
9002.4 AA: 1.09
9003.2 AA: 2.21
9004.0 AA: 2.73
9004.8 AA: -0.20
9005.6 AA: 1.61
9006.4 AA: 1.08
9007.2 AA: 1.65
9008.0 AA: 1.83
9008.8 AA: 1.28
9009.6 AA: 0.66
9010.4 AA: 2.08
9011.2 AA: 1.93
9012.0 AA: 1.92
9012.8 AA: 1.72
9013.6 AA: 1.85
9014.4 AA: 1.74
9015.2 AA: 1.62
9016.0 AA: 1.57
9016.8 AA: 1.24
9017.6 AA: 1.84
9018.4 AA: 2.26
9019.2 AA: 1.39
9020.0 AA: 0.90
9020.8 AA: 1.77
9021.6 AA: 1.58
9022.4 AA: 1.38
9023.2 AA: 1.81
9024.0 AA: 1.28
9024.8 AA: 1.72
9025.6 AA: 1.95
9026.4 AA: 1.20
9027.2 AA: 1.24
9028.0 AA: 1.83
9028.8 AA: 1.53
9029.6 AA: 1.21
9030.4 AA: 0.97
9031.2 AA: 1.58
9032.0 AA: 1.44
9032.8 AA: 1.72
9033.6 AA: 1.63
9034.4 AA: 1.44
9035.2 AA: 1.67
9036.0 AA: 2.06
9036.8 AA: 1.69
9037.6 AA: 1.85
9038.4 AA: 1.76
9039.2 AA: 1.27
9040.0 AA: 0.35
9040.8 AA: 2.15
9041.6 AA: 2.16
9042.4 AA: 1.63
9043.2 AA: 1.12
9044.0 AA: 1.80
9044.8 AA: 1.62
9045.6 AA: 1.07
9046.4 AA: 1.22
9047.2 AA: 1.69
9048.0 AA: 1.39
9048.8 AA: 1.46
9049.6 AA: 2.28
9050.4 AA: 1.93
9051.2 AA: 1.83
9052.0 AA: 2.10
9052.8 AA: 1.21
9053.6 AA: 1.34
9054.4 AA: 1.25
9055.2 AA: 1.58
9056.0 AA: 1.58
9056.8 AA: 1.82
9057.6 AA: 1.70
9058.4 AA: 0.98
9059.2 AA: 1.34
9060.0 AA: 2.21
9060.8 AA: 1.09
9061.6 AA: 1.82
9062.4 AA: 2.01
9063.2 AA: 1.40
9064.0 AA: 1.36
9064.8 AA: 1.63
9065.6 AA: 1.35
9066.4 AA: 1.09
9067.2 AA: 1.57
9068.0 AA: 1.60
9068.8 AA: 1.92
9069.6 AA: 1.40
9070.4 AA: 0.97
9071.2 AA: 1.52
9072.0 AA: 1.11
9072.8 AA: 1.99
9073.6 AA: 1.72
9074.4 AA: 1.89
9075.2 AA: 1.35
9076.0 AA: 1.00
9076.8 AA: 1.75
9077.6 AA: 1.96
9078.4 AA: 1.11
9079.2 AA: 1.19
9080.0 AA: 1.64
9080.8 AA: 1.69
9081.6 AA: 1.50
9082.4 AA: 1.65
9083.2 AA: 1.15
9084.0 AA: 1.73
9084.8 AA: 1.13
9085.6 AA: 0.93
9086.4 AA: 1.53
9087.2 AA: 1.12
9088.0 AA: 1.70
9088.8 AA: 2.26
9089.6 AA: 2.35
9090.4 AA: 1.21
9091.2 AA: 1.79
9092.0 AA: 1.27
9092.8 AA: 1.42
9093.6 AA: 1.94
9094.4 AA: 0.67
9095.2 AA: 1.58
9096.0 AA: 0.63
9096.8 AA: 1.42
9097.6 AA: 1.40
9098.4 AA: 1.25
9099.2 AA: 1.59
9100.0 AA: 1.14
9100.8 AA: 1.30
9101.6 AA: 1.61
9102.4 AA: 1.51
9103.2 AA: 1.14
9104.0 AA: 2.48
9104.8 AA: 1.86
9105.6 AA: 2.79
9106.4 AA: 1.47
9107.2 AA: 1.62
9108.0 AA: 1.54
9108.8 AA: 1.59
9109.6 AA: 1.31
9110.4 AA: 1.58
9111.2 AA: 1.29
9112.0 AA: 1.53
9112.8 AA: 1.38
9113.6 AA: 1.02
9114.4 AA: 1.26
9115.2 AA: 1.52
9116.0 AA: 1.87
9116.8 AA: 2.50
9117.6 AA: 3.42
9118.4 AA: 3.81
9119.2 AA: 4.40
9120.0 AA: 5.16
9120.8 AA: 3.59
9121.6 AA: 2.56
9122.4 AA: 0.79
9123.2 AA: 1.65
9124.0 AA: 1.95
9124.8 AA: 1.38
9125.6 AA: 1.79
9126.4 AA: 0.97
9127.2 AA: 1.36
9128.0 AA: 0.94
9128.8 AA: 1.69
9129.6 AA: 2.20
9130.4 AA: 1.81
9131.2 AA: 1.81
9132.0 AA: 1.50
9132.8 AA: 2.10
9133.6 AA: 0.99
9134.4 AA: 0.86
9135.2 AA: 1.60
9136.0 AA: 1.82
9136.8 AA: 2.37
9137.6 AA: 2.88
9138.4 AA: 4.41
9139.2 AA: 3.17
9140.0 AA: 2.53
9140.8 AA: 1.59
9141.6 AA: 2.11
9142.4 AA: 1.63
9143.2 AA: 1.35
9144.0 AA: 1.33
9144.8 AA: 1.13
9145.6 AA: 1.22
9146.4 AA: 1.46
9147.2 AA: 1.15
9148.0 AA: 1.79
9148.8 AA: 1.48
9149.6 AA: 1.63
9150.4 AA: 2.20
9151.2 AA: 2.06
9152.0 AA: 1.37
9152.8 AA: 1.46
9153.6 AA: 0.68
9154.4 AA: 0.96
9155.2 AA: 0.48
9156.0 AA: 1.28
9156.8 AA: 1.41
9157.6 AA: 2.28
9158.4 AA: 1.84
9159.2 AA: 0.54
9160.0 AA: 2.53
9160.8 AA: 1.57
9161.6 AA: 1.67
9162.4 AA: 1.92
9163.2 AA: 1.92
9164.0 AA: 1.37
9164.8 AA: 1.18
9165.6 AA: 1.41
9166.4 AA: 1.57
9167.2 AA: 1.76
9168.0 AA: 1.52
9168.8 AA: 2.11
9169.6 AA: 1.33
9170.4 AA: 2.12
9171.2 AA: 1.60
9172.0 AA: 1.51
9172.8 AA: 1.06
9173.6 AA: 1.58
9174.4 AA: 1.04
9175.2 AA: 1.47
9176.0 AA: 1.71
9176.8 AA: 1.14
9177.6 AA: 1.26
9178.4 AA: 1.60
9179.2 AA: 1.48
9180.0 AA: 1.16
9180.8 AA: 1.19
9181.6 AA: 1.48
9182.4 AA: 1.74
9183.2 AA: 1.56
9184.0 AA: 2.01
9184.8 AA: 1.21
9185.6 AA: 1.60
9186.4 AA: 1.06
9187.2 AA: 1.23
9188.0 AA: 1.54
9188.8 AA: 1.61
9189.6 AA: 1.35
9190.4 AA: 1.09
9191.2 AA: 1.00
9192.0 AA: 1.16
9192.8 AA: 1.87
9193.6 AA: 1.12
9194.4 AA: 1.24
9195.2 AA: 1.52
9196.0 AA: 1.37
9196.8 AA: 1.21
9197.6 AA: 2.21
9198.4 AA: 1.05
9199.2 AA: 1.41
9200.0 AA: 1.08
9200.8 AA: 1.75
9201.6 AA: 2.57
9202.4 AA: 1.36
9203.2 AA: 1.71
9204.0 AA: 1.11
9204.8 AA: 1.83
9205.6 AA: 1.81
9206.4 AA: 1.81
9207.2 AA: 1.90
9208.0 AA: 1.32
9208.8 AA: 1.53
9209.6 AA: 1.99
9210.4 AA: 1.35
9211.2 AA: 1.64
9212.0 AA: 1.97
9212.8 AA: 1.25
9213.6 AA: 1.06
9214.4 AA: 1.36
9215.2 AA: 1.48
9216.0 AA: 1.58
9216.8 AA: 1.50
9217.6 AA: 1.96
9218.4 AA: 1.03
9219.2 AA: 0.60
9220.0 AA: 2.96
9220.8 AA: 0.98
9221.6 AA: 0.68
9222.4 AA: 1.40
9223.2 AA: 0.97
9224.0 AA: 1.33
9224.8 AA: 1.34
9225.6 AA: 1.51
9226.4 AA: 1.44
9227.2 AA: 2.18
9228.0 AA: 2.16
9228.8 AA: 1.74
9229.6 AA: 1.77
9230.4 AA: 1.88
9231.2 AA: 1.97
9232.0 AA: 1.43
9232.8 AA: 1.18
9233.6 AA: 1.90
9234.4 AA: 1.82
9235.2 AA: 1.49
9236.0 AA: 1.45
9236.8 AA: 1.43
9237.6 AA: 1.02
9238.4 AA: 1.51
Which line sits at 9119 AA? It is [S II]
